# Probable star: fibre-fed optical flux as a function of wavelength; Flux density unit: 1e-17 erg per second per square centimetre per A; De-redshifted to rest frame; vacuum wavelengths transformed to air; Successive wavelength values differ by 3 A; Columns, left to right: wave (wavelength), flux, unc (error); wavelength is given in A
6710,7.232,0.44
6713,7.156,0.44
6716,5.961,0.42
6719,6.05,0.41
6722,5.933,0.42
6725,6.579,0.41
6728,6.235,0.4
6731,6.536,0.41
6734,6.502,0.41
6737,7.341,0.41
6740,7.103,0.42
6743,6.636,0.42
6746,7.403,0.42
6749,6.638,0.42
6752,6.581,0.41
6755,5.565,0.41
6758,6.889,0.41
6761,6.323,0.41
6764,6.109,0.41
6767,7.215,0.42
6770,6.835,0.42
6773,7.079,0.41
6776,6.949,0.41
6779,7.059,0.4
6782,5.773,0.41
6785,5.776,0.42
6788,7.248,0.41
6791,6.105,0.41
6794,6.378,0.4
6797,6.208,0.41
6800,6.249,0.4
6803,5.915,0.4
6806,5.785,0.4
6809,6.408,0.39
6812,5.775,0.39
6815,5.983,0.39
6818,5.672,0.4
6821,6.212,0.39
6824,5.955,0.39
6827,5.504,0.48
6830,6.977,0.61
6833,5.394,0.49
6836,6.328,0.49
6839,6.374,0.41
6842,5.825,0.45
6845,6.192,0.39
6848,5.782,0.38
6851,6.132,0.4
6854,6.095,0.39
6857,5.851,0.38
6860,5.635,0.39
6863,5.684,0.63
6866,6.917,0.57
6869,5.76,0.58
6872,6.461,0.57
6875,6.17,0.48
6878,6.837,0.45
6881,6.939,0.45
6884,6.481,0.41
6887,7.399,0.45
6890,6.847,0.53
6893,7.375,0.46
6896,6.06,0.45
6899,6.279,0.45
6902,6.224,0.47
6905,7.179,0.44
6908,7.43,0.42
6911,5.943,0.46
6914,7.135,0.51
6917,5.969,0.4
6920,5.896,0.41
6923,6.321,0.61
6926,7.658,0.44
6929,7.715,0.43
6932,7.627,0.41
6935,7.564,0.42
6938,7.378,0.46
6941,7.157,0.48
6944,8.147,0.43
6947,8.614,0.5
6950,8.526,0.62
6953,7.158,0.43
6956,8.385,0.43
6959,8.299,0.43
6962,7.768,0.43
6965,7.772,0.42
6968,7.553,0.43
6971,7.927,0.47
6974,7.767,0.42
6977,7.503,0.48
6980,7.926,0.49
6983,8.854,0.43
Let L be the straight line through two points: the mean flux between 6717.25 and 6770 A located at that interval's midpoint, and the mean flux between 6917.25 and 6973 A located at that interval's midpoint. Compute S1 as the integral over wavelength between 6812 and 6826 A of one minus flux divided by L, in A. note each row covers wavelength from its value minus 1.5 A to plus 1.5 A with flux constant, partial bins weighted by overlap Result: 2.1 A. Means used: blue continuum 6.57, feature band 5.92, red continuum 7.6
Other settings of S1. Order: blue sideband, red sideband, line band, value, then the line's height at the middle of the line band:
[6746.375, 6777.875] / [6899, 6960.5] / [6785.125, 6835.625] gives 5.4 A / 6.84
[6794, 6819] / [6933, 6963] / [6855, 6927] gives 6.4 A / 7.14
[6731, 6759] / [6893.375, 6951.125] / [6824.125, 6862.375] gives 5.1 A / 6.93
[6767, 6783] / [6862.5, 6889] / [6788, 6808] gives 1.6 A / 6.75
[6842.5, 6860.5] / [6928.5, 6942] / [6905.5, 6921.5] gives 1.3 A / 7.09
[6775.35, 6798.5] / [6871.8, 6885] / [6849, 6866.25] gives 1.5 A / 6.55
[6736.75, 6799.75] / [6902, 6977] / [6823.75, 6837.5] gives 1.7 A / 6.91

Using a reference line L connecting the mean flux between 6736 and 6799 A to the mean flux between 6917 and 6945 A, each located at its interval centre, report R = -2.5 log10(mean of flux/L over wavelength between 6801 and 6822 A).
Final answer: 0.138 mag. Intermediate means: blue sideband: 6.62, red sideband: 7.19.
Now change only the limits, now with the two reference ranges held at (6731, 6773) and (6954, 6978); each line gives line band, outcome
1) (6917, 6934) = 0.10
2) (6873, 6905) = 0.12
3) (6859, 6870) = 0.21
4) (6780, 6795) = 0.10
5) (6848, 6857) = 0.20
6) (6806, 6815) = 0.17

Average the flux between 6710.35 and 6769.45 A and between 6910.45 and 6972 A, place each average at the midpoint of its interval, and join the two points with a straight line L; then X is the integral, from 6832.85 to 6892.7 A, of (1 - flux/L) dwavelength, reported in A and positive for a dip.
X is 7.0 A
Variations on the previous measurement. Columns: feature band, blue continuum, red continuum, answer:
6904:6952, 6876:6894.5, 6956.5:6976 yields 1.16 A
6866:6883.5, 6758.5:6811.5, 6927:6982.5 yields 1.71 A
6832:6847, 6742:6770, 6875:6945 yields 1.63 A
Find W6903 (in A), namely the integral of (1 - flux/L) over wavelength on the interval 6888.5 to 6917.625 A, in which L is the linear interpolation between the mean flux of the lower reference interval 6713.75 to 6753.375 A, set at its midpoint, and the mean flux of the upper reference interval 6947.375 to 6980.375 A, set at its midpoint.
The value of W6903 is 3.4 A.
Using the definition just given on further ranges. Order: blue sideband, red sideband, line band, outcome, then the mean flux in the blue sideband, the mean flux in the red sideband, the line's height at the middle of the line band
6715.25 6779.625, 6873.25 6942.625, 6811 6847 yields 3.8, 6.62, 6.85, 6.74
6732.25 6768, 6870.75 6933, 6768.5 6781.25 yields -0.4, 6.68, 6.75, 6.7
